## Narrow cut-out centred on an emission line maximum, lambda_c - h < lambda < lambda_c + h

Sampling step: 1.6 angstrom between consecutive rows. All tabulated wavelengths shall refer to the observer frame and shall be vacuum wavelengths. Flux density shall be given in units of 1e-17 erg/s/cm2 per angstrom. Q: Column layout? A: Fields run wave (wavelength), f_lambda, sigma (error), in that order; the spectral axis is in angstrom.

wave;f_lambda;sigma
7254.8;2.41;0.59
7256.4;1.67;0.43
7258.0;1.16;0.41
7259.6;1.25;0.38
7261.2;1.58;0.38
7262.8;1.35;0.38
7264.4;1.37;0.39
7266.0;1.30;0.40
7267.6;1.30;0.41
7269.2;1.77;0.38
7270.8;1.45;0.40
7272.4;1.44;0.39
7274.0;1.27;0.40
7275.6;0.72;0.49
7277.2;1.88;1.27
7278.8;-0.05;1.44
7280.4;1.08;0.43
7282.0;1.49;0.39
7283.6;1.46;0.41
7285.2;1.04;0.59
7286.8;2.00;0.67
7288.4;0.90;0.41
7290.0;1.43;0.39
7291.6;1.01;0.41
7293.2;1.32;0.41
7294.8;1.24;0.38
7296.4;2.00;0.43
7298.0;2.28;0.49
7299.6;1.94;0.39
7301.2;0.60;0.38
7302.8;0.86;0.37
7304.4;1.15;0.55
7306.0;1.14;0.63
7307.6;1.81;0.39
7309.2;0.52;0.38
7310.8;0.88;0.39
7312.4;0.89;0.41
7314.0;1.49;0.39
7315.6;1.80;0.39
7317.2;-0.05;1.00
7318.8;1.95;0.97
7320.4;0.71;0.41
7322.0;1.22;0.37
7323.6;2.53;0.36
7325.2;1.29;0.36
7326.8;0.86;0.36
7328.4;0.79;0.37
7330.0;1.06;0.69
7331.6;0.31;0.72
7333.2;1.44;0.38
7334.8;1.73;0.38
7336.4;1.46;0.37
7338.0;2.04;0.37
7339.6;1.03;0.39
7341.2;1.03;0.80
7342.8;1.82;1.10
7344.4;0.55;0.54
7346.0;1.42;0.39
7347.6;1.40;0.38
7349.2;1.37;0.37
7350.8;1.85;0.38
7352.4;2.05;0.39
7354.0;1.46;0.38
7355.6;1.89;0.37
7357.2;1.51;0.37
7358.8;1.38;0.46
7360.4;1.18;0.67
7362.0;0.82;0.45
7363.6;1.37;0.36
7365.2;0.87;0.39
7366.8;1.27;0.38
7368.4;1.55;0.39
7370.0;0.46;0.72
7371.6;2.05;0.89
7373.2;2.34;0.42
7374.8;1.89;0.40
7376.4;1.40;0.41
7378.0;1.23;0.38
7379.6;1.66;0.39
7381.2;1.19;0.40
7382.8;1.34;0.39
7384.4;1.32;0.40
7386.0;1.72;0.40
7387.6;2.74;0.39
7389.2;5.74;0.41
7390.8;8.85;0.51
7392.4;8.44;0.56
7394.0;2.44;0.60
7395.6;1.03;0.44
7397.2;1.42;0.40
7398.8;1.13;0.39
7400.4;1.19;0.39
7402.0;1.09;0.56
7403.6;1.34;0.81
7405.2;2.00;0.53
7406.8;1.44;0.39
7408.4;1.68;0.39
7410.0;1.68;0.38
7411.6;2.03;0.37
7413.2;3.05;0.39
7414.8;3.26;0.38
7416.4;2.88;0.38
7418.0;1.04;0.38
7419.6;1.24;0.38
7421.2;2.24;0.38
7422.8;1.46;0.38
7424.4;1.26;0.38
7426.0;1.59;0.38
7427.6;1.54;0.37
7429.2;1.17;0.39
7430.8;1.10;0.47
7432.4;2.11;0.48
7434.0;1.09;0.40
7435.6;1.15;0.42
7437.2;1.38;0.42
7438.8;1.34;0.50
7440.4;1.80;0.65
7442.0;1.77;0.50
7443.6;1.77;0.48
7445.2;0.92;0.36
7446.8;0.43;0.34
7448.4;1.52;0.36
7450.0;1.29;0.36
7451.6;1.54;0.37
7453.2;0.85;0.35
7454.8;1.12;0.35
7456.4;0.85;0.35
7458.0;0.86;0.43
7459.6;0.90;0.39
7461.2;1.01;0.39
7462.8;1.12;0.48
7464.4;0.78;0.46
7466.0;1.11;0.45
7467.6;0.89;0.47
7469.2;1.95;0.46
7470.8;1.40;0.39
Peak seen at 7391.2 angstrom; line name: H-alpha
